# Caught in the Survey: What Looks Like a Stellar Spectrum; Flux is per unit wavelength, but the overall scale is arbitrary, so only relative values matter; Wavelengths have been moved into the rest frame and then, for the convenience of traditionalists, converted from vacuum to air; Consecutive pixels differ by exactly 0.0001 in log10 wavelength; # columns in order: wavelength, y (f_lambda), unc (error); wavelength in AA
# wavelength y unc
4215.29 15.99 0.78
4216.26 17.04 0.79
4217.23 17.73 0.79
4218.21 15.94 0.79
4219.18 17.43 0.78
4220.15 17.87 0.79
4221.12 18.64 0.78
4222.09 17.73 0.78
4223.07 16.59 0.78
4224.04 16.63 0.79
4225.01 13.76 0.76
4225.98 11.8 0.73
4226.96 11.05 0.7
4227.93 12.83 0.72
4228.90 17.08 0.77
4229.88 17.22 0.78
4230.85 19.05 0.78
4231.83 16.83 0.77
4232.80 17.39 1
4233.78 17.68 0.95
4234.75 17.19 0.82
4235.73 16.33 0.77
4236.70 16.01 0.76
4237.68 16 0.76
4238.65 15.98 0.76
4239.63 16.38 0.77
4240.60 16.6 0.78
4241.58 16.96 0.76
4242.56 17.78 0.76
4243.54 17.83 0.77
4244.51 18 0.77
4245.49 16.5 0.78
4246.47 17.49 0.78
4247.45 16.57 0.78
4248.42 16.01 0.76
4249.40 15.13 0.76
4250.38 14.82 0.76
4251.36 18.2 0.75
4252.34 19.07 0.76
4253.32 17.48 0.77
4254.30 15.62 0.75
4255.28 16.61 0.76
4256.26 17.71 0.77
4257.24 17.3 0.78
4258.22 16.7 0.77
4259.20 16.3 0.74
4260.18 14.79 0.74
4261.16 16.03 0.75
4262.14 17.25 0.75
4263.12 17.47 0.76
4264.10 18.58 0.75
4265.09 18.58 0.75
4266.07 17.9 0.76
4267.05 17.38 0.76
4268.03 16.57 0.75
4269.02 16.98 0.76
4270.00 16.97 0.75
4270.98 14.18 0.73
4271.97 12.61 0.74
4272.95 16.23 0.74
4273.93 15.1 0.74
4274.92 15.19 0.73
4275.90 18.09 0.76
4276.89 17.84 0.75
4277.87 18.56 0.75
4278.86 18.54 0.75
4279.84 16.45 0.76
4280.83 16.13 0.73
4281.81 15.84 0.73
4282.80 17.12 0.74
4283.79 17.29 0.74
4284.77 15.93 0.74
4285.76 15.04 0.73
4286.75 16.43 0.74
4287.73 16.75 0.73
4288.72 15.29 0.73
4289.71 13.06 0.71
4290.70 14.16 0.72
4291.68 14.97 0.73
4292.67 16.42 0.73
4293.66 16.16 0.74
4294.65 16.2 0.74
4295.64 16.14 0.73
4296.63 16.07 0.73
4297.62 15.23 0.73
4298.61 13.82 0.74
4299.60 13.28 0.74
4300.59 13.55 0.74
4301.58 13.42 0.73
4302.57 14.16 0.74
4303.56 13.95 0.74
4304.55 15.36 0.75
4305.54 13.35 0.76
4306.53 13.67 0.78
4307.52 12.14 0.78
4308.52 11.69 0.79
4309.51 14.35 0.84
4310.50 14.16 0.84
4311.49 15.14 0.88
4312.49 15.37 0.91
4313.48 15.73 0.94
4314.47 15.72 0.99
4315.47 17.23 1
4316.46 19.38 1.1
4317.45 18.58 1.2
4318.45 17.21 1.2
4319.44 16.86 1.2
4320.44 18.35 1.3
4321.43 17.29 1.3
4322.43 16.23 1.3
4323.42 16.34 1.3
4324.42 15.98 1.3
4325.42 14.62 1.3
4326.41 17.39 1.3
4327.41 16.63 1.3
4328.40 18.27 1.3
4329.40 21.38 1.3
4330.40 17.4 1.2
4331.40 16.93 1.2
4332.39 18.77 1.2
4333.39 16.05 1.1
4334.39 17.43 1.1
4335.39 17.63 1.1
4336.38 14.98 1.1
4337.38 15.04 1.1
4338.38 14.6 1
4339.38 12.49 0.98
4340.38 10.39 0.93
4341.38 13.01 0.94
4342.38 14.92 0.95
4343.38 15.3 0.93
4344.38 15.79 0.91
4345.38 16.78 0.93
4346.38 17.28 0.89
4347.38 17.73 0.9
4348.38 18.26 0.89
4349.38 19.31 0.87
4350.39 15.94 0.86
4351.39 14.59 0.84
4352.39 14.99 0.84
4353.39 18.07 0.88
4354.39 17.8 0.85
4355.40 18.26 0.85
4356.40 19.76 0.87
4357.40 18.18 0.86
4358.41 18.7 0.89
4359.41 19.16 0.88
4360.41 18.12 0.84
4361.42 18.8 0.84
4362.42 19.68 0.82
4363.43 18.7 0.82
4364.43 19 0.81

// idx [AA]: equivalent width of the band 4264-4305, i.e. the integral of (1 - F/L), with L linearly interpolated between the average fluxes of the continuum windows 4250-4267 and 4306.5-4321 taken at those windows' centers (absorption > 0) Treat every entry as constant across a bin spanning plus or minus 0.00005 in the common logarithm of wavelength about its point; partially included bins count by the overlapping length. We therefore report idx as 1.6 AA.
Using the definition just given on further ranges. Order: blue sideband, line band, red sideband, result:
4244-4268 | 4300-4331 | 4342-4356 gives 1.9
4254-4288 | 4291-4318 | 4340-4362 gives 2.8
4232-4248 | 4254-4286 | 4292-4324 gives -0.8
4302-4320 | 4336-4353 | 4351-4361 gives 1.8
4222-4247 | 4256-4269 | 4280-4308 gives -1.1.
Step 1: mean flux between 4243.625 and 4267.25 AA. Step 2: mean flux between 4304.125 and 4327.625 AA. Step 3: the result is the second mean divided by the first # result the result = 0.93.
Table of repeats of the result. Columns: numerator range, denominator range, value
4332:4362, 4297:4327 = 1.08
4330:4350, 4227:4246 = 0.96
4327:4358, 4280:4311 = 1.11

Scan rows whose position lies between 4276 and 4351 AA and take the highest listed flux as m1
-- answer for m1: 21.38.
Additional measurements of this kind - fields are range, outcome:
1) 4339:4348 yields 17.73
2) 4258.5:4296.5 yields 18.58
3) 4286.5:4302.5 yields 16.75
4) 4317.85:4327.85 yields 18.35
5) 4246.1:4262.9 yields 19.07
